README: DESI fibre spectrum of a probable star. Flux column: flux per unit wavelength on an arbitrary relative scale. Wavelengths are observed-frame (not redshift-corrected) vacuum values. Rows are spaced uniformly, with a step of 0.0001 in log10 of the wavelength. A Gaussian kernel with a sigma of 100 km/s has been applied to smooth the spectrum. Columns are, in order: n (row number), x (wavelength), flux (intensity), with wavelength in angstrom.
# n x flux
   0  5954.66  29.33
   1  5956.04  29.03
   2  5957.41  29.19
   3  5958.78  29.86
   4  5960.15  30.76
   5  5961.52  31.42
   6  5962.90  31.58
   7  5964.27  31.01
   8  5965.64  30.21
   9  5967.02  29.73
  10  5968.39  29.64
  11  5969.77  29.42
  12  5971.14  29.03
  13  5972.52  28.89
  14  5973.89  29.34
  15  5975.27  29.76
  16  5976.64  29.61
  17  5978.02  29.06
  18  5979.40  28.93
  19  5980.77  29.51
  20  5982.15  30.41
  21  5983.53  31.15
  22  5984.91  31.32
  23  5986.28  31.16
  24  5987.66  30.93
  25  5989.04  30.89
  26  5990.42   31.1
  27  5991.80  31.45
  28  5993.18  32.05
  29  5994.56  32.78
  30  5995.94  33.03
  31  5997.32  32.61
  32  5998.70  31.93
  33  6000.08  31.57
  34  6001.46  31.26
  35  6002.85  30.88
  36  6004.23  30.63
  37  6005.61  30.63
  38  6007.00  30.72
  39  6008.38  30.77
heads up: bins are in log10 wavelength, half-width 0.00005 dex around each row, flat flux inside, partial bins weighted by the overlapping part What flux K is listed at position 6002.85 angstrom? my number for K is 30.88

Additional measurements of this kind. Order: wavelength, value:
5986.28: 31.16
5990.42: 31.1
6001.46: 31.26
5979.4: 28.93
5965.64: 30.21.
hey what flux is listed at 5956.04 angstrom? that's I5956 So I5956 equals 29.03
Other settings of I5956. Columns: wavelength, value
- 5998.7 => 31.93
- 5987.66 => 30.93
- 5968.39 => 29.64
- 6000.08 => 31.57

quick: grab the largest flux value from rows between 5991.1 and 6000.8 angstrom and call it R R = 33.03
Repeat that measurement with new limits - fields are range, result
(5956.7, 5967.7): 31.58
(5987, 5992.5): 31.45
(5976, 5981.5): 29.61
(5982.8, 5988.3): 31.32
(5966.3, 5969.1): 29.73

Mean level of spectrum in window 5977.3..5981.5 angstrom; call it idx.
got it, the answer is 29.2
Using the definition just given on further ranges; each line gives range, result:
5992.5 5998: 32.6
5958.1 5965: 30.9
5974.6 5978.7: 29.5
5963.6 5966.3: 30.7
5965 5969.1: 29.8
